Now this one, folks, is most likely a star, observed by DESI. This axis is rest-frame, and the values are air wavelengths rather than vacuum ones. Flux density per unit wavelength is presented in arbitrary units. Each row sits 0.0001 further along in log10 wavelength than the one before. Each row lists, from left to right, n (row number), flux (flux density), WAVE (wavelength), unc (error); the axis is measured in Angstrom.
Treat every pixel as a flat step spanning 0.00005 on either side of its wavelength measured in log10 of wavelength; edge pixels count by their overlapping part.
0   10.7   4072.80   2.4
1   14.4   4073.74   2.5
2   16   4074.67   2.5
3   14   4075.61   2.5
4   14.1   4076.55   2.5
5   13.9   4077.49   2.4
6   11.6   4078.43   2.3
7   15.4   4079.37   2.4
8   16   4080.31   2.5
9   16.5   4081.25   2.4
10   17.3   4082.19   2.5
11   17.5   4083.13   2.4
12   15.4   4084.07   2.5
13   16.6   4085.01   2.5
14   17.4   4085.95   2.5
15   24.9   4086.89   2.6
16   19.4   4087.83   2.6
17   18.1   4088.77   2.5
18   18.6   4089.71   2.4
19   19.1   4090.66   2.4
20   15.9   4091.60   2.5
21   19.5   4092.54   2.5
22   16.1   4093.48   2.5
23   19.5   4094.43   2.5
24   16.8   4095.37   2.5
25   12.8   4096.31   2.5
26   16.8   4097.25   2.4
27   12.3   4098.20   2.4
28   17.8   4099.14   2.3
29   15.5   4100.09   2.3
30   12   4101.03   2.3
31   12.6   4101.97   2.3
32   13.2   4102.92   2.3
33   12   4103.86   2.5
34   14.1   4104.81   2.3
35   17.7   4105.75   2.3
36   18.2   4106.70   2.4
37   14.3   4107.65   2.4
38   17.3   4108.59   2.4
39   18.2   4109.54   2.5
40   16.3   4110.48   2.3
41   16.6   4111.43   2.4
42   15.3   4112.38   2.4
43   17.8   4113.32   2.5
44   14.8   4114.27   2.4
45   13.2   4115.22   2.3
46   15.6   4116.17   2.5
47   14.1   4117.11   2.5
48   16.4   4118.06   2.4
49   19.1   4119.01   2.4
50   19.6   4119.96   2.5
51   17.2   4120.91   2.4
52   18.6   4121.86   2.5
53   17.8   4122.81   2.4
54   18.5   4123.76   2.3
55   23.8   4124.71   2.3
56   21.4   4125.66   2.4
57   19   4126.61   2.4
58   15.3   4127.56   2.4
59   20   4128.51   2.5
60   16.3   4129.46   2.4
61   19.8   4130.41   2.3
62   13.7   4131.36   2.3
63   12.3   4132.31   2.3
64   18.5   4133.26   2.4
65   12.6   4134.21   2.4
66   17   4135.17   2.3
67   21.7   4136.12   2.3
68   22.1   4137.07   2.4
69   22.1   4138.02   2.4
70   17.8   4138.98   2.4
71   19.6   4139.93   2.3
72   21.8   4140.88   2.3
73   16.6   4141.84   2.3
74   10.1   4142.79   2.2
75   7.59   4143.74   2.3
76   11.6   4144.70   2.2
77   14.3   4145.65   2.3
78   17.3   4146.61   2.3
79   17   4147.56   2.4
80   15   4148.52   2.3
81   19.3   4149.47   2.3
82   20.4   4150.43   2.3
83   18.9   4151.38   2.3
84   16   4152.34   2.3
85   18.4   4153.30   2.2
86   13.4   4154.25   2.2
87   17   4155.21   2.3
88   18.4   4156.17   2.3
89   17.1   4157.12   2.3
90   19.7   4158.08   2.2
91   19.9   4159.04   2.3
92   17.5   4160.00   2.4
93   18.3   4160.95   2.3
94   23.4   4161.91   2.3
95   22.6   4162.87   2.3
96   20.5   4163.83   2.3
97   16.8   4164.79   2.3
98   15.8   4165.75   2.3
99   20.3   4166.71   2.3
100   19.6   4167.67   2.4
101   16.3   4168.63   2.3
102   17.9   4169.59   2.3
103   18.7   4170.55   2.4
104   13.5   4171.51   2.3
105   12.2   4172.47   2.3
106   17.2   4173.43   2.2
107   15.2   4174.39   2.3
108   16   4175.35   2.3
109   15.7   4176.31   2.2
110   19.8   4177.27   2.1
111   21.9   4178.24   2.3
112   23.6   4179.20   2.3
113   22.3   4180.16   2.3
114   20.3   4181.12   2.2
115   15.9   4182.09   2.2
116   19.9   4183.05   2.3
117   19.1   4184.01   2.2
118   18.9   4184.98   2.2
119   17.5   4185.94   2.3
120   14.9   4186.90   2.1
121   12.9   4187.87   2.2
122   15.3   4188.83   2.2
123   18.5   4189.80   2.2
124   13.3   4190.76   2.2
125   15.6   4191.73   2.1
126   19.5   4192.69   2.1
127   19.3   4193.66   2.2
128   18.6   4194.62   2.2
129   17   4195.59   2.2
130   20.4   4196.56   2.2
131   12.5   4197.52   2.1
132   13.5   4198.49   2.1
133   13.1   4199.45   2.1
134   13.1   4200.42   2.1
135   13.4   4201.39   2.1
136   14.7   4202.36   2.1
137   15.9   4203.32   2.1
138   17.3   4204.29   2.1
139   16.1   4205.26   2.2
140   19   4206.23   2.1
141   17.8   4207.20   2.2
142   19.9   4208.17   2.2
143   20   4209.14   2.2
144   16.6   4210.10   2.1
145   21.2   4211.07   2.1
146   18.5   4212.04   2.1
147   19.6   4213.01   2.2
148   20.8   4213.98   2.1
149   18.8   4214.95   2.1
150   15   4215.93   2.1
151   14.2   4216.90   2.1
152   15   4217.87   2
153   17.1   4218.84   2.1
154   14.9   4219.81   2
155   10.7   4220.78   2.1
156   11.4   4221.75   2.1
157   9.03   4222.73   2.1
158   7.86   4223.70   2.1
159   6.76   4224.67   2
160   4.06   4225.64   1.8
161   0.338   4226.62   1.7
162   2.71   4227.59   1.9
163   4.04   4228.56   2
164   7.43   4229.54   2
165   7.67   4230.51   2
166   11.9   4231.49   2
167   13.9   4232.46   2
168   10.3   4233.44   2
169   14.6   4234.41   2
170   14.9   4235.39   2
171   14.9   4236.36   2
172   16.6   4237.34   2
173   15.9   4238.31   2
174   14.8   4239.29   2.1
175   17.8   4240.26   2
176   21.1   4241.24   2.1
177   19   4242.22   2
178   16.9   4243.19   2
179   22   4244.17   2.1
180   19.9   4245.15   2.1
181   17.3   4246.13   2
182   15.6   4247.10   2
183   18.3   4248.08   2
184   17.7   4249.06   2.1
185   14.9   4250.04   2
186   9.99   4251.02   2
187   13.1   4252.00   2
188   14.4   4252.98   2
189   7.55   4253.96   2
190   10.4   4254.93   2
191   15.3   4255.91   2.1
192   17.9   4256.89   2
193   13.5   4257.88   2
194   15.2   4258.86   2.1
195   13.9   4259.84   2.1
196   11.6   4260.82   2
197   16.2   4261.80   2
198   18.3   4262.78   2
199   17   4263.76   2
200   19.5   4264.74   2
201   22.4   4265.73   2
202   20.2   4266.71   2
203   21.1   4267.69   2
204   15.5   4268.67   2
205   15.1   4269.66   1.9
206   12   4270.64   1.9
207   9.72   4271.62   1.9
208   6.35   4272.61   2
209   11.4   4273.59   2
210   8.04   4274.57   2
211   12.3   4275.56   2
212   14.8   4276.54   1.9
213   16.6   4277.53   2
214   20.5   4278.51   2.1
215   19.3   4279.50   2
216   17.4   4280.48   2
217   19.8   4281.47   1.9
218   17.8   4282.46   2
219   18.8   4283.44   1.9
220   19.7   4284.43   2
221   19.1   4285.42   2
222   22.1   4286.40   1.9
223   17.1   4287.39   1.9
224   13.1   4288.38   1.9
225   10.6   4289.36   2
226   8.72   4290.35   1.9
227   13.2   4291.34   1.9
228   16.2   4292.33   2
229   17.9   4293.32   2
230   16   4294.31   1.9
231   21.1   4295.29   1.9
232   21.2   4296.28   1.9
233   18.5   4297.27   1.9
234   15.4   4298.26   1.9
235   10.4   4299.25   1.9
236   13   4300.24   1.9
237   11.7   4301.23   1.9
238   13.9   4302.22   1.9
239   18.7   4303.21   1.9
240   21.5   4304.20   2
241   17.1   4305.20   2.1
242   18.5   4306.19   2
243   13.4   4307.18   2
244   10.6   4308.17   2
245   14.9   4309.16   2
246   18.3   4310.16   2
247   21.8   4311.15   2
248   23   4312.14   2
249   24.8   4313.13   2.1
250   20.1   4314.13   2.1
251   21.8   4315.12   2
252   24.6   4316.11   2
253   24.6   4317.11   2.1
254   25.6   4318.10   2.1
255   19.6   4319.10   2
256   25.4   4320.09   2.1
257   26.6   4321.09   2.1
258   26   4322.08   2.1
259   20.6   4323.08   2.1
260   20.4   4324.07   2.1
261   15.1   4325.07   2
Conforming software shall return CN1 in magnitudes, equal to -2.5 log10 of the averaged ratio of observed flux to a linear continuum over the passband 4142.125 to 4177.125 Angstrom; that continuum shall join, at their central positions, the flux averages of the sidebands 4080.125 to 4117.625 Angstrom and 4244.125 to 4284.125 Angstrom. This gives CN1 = -0.06 mag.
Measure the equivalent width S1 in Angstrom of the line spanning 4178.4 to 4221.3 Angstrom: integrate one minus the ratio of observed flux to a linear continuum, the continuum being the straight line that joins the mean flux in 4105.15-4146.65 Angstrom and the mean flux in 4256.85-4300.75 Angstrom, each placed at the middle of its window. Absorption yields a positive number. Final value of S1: -1.7 Angstrom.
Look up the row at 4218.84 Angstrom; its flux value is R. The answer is 17.1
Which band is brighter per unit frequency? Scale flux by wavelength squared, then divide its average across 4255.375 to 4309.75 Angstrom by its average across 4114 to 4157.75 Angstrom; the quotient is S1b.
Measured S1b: 0.99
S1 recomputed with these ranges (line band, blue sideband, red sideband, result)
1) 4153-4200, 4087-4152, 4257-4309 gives -3.29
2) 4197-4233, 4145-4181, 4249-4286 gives 7.23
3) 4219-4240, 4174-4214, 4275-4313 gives 8.28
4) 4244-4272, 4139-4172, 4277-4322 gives 3.68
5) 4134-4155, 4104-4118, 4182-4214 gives -0.76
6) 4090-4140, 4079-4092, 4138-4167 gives 2.09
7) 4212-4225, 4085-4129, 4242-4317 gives 1.87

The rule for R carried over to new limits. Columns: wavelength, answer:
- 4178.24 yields 21.9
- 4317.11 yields 24.6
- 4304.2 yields 21.5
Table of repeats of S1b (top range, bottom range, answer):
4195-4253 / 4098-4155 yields 0.92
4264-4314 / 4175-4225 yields 1.04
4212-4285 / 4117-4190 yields 0.86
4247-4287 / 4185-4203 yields 1.02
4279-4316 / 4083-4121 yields 1.15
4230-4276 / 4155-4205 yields 0.89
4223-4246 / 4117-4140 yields 0.72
